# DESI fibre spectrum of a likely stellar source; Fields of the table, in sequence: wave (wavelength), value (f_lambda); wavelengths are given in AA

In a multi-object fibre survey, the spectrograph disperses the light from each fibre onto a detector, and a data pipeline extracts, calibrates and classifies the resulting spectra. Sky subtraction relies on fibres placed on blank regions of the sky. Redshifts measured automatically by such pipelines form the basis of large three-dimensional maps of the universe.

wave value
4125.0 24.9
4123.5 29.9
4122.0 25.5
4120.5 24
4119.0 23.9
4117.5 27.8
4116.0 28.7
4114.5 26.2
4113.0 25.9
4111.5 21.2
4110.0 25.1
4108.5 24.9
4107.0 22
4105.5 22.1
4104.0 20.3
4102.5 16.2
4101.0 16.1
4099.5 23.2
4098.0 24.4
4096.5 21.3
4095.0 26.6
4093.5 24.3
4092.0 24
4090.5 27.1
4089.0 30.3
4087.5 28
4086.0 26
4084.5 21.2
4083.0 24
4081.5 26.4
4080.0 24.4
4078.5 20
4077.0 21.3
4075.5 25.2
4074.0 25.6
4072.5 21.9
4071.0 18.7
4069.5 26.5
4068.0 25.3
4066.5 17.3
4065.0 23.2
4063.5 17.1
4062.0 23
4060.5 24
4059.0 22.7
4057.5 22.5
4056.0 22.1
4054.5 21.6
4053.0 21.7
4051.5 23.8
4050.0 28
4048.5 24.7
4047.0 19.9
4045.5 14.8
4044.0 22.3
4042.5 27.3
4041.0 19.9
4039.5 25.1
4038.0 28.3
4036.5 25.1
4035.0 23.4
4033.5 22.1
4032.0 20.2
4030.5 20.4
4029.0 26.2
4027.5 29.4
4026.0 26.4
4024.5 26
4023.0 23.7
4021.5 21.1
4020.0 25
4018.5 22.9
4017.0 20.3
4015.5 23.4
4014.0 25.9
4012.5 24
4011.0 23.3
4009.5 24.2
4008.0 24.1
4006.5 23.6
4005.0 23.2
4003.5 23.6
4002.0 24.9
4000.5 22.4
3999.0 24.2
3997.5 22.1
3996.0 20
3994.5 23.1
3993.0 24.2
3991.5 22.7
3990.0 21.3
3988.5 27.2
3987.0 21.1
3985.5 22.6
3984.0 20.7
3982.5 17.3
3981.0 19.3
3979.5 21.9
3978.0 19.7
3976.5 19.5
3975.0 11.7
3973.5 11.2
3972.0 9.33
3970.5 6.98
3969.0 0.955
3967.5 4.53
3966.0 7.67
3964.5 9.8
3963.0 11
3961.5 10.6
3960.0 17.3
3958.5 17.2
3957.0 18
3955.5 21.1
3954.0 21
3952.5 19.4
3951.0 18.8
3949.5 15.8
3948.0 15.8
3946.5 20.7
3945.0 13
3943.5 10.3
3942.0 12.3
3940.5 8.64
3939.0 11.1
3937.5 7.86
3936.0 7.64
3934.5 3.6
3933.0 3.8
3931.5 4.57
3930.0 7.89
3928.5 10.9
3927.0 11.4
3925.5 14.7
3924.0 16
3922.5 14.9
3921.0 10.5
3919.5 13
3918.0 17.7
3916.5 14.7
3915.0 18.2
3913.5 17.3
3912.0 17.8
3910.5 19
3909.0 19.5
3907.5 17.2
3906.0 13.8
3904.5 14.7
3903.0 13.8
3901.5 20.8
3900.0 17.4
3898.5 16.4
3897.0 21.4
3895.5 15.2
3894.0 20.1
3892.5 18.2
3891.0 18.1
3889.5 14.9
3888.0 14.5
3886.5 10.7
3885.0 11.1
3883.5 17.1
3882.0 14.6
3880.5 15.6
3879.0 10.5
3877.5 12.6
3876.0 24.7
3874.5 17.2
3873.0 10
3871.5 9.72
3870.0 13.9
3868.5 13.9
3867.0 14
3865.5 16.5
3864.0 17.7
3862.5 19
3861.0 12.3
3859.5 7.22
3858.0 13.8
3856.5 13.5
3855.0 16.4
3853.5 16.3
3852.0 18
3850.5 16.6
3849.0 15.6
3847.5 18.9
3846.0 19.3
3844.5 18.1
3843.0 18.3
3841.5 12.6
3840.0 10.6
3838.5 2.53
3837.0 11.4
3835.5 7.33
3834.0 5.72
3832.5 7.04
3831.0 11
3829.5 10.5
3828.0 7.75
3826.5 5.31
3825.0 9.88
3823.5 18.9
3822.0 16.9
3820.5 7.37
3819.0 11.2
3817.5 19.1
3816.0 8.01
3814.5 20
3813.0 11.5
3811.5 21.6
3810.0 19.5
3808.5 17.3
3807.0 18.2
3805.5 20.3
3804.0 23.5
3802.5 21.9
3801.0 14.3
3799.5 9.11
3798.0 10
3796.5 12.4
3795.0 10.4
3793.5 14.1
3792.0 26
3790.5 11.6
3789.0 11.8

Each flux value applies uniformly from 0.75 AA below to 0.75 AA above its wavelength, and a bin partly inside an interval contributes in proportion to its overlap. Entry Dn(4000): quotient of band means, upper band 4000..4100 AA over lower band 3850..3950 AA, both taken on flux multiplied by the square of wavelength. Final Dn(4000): 1.8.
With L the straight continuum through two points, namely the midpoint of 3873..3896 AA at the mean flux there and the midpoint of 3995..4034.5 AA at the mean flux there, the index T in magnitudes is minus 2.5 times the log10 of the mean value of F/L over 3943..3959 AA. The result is 0.126 mag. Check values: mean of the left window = 15.5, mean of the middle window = 17.5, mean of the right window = 23.6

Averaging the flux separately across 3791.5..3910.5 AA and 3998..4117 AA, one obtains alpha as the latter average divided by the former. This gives 1.59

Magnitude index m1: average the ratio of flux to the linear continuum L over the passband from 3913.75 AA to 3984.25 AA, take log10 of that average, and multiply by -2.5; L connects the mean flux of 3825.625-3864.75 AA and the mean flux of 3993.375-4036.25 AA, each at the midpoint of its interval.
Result 0.419 mag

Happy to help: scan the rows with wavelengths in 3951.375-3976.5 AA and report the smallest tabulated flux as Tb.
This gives 0.955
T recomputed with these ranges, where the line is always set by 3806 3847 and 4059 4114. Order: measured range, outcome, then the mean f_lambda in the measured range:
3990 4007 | -0.168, 23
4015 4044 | -0.147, 24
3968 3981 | 0.412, 12.9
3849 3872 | -0.032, 14.7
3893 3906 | -0.097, 17.3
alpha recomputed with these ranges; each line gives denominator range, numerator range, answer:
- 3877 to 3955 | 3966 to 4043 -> 1.47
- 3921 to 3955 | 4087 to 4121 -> 1.95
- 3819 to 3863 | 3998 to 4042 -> 1.89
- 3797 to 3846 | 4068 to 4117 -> 1.77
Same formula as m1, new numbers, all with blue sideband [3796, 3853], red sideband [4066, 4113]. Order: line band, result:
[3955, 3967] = 0.34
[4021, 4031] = -0.18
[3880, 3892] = 0.10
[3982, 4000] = -0.13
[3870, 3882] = 0.10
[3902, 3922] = 0.07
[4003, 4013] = -0.16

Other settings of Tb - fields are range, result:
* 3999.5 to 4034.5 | 20.2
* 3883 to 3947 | 3.6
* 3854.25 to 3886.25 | 7.22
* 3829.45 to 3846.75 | 2.53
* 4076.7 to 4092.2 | 20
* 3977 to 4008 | 17.3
